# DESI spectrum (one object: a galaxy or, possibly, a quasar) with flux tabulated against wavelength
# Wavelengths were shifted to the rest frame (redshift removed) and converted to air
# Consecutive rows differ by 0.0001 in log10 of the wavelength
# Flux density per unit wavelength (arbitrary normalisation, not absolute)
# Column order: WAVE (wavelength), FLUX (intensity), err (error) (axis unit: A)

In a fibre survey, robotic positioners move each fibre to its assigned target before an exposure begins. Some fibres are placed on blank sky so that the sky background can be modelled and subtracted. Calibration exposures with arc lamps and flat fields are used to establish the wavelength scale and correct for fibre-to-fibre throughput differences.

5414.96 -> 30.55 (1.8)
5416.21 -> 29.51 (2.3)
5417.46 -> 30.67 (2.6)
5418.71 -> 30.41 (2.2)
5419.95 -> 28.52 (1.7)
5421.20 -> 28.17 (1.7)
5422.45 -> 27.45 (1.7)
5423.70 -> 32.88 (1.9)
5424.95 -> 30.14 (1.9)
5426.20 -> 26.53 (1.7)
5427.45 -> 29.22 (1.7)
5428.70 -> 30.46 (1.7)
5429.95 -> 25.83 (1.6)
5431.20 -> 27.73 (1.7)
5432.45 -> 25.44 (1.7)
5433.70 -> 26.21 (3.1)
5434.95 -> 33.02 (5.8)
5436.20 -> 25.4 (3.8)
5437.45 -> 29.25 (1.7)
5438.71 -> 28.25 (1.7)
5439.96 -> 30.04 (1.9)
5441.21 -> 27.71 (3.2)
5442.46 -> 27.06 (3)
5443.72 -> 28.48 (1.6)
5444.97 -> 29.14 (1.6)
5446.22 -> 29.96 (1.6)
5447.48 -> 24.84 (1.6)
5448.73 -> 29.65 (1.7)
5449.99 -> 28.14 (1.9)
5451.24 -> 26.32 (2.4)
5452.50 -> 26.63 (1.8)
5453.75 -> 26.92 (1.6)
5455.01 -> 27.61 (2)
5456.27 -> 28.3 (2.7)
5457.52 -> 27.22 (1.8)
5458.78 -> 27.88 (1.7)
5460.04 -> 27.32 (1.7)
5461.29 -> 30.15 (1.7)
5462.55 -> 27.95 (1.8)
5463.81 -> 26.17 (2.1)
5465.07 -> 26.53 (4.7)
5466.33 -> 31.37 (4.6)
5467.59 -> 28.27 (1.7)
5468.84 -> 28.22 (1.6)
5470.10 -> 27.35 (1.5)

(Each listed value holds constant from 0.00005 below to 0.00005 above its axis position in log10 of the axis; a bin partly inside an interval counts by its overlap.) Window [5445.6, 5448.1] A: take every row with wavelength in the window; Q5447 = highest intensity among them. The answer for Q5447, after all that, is 29.96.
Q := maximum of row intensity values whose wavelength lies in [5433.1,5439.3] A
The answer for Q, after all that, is 33.02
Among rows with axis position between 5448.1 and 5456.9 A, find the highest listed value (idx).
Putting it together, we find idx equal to 29.65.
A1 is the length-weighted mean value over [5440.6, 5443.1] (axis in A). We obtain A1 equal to 27.3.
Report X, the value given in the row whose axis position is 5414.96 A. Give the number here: 30.55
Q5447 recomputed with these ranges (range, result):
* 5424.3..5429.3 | 30.46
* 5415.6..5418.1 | 30.67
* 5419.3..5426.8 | 32.88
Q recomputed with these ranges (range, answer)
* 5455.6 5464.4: 30.15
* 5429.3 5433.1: 27.73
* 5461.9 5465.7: 27.95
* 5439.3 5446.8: 30.04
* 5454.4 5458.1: 28.3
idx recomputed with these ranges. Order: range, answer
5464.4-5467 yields 31.37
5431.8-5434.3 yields 26.21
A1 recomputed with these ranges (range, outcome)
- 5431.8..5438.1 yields 27.9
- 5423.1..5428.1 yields 29.7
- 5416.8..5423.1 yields 29.1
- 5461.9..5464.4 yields 27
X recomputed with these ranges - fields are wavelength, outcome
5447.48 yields 24.84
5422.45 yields 27.45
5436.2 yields 25.4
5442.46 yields 27.06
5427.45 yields 29.22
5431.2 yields 27.73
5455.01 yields 27.61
